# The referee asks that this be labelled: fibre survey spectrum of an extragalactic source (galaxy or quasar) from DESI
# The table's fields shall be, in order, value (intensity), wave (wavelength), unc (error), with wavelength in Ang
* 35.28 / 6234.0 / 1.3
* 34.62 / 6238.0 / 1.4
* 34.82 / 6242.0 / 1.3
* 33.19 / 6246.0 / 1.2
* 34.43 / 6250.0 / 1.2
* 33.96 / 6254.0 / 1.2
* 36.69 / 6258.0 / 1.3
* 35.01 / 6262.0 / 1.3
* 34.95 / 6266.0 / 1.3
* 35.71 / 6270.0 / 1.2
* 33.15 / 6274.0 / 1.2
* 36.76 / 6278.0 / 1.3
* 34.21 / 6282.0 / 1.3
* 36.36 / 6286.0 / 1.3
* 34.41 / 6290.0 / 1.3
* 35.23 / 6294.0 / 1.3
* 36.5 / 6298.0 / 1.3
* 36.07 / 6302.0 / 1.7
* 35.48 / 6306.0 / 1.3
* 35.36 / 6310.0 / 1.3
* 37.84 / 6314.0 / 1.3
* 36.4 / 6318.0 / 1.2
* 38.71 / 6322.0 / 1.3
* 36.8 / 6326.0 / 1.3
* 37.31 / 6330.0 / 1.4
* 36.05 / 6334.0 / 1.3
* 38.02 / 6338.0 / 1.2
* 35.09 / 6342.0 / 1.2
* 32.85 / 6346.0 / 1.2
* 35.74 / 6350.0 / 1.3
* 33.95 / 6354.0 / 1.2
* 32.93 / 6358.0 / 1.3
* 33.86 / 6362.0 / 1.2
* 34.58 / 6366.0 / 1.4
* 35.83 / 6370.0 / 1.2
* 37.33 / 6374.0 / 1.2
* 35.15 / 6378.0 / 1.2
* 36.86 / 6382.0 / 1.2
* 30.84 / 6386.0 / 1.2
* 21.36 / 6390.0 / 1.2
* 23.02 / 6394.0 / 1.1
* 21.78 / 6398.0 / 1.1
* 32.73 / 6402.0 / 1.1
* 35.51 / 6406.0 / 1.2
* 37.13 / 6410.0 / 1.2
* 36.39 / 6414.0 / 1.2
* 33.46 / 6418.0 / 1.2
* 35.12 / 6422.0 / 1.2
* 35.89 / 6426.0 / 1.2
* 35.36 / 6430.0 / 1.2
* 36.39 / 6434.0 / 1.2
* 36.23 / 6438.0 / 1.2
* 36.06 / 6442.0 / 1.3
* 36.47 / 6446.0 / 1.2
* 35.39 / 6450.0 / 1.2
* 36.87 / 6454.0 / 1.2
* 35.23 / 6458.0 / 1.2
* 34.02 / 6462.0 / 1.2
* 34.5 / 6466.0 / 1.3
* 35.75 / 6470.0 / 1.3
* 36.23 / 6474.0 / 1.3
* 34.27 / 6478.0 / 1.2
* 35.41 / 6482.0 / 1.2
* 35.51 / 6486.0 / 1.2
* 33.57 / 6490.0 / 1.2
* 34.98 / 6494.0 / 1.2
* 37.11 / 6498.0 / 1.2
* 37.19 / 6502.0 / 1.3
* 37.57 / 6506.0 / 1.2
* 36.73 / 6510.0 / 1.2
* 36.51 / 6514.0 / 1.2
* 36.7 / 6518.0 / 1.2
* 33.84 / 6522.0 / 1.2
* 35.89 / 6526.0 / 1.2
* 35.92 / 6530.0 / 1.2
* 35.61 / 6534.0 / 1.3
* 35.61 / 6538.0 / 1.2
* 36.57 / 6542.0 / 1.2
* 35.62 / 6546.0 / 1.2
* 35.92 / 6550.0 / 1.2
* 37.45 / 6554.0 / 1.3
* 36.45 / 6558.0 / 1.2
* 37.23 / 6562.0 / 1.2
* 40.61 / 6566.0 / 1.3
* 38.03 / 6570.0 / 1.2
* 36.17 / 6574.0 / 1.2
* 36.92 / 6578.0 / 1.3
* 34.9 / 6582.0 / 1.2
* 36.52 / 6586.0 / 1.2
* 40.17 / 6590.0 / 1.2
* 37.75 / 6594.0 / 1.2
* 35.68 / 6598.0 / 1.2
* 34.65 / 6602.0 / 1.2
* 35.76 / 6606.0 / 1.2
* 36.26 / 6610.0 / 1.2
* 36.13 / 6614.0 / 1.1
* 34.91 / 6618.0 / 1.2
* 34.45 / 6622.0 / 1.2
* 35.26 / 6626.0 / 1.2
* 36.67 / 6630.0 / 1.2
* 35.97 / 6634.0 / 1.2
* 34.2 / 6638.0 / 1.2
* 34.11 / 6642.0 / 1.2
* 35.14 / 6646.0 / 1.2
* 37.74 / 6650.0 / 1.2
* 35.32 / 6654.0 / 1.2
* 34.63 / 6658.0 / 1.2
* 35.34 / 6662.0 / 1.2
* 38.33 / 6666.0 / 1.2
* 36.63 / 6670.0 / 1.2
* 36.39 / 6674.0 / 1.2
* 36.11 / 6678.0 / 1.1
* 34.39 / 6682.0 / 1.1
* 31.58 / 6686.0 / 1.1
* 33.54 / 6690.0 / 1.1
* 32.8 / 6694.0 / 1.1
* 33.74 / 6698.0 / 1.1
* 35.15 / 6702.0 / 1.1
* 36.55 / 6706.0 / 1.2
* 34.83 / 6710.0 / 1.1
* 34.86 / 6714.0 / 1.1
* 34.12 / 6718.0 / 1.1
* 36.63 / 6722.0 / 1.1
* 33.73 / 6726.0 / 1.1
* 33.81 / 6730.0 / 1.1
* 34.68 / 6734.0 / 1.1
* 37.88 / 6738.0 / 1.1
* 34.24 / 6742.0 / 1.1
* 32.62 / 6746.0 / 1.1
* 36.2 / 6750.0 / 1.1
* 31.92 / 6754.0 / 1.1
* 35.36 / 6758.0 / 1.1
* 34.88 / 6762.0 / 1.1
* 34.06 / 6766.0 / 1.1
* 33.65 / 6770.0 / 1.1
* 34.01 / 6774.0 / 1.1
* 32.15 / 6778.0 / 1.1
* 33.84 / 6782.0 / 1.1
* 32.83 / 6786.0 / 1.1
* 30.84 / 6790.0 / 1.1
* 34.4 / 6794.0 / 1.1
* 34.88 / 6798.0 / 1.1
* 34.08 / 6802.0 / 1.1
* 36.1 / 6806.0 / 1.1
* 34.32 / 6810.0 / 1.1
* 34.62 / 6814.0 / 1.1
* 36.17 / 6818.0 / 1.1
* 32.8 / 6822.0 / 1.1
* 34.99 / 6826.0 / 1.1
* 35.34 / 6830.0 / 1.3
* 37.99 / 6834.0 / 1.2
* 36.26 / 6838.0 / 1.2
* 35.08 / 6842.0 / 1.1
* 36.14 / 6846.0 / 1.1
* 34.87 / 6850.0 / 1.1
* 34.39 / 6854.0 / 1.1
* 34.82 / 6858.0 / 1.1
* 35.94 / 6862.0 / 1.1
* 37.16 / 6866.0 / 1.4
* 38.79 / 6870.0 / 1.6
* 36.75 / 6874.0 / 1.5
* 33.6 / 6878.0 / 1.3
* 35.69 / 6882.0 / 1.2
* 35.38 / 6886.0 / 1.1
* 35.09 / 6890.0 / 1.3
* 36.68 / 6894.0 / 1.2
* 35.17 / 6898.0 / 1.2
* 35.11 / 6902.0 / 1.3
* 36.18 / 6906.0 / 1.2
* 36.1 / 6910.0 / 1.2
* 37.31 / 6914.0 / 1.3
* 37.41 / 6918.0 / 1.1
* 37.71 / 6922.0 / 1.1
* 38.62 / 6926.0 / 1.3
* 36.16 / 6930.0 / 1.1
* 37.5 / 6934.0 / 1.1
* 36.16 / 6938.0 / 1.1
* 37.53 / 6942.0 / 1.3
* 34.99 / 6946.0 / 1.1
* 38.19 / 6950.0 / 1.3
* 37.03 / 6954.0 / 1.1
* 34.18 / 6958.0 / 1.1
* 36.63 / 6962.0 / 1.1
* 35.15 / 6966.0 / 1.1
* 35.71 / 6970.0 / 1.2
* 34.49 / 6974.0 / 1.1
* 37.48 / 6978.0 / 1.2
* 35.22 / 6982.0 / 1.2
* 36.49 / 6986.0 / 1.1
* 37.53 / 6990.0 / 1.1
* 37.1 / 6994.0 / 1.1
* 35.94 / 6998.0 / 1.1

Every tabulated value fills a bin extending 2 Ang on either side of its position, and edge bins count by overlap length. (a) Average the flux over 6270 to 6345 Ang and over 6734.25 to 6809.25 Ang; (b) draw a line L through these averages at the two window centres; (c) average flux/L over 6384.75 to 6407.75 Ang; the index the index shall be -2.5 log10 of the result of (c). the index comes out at 0.29 mag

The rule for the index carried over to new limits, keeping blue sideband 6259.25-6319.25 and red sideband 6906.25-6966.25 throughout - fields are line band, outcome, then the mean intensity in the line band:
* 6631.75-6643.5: 0.042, 34.8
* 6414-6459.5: 0.004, 35.7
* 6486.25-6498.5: 0.028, 35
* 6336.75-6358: 0.026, 34.8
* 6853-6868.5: 0.025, 35.8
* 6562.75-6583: -0.040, 37.4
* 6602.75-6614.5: 0.008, 35.9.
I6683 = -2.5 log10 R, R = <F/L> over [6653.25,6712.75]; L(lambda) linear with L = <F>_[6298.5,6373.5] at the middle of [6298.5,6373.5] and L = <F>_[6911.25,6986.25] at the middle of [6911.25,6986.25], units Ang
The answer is 0.036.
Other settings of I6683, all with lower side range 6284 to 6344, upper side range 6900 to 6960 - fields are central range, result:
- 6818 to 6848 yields 0.03 mag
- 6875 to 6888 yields 0.05 mag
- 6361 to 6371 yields 0.05 mag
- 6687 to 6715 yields 0.07 mag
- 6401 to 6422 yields 0.04 mag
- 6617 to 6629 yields 0.05 mag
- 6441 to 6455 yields 0.01 mag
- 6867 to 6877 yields -0.02 mag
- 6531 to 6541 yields 0.02 mag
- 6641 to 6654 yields 0.02 mag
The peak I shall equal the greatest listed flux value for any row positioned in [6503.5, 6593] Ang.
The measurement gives 40.61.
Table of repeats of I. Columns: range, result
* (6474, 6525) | 37.57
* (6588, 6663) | 40.17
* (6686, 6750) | 37.88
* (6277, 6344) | 38.71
